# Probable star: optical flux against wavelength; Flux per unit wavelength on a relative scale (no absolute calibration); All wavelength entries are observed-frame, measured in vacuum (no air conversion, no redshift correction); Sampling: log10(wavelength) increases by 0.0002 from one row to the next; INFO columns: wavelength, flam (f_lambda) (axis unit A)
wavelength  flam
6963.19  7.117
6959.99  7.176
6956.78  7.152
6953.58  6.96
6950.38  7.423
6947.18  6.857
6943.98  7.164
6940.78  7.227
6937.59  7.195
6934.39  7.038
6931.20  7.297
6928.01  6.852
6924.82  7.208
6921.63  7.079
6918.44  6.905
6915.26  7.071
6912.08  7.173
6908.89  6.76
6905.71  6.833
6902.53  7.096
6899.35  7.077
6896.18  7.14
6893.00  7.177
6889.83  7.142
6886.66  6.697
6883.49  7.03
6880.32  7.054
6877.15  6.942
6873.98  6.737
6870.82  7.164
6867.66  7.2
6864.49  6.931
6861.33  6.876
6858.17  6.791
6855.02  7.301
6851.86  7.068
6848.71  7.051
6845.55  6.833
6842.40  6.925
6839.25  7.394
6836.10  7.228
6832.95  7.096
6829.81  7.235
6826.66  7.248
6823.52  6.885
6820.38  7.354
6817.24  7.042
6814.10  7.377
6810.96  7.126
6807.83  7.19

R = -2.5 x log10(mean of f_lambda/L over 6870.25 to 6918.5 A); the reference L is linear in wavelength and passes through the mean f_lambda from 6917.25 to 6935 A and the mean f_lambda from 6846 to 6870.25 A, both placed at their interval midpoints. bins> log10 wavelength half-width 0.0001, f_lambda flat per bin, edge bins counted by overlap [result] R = 0.01 mag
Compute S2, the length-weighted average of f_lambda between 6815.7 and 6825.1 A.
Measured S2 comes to 7.1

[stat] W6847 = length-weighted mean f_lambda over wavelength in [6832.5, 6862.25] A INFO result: 7.06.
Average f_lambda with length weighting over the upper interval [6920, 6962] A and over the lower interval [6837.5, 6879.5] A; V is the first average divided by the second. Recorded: 1.02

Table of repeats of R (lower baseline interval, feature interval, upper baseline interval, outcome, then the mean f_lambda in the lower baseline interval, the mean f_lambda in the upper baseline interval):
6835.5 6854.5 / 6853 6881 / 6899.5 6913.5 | 0.01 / 7.09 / 6.97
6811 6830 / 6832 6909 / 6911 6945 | 0.02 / 7.18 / 7.11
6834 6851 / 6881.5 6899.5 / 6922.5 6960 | 0.01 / 7.08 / 7.13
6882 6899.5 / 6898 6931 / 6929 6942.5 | 0.01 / 7.04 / 7.17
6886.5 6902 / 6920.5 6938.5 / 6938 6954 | 0.00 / 7.08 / 7.14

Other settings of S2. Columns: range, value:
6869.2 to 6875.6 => 6.96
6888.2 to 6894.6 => 7.16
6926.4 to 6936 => 7.06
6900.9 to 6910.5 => 6.89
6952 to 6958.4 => 7.05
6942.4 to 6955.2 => 7.1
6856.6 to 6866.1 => 6.86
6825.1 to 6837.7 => 7.2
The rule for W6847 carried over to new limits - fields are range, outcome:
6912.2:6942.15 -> 7.1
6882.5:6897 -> 7.03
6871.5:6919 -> 7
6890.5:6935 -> 7.05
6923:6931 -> 7.08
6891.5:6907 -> 7.07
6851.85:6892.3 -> 7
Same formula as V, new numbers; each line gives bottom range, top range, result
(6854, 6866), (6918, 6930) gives 1.01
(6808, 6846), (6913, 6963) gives 0.99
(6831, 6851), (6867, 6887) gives 0.98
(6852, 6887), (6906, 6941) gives 1.01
